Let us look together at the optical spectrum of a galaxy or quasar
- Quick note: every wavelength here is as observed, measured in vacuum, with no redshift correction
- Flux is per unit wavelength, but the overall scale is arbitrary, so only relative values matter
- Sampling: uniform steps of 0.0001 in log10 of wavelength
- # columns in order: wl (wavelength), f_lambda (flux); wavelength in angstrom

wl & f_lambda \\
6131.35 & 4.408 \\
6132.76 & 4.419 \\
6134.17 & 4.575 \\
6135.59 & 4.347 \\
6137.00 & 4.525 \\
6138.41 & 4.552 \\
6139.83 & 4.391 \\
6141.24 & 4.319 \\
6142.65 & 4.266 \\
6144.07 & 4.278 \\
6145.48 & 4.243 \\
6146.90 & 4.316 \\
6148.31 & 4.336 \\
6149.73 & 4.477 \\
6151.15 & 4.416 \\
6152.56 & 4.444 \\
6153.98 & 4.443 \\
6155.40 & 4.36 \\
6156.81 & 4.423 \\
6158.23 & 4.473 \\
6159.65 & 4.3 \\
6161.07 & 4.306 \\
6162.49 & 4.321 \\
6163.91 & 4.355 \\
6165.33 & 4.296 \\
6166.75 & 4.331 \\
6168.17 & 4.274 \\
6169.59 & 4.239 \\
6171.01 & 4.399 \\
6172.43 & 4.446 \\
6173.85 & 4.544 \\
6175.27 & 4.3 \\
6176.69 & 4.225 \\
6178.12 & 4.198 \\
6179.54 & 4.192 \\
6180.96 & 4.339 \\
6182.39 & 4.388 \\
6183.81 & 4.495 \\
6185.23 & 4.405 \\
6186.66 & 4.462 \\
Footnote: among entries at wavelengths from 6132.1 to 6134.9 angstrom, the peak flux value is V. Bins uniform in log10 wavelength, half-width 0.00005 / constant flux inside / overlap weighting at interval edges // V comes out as 4.575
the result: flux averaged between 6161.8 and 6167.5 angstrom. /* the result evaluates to 4.32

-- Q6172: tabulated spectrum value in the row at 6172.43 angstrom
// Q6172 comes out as 4.446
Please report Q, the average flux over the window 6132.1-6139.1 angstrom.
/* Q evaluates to 4.48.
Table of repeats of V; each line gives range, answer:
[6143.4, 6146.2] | 4.278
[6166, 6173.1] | 4.446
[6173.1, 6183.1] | 4.544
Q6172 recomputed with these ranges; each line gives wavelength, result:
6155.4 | 4.36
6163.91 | 4.355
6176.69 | 4.225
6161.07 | 4.306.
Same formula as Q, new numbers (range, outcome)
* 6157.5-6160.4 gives 4.38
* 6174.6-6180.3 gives 4.23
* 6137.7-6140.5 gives 4.47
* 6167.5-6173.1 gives 4.34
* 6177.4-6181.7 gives 4.24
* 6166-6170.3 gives 4.28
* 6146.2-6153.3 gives 4.4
